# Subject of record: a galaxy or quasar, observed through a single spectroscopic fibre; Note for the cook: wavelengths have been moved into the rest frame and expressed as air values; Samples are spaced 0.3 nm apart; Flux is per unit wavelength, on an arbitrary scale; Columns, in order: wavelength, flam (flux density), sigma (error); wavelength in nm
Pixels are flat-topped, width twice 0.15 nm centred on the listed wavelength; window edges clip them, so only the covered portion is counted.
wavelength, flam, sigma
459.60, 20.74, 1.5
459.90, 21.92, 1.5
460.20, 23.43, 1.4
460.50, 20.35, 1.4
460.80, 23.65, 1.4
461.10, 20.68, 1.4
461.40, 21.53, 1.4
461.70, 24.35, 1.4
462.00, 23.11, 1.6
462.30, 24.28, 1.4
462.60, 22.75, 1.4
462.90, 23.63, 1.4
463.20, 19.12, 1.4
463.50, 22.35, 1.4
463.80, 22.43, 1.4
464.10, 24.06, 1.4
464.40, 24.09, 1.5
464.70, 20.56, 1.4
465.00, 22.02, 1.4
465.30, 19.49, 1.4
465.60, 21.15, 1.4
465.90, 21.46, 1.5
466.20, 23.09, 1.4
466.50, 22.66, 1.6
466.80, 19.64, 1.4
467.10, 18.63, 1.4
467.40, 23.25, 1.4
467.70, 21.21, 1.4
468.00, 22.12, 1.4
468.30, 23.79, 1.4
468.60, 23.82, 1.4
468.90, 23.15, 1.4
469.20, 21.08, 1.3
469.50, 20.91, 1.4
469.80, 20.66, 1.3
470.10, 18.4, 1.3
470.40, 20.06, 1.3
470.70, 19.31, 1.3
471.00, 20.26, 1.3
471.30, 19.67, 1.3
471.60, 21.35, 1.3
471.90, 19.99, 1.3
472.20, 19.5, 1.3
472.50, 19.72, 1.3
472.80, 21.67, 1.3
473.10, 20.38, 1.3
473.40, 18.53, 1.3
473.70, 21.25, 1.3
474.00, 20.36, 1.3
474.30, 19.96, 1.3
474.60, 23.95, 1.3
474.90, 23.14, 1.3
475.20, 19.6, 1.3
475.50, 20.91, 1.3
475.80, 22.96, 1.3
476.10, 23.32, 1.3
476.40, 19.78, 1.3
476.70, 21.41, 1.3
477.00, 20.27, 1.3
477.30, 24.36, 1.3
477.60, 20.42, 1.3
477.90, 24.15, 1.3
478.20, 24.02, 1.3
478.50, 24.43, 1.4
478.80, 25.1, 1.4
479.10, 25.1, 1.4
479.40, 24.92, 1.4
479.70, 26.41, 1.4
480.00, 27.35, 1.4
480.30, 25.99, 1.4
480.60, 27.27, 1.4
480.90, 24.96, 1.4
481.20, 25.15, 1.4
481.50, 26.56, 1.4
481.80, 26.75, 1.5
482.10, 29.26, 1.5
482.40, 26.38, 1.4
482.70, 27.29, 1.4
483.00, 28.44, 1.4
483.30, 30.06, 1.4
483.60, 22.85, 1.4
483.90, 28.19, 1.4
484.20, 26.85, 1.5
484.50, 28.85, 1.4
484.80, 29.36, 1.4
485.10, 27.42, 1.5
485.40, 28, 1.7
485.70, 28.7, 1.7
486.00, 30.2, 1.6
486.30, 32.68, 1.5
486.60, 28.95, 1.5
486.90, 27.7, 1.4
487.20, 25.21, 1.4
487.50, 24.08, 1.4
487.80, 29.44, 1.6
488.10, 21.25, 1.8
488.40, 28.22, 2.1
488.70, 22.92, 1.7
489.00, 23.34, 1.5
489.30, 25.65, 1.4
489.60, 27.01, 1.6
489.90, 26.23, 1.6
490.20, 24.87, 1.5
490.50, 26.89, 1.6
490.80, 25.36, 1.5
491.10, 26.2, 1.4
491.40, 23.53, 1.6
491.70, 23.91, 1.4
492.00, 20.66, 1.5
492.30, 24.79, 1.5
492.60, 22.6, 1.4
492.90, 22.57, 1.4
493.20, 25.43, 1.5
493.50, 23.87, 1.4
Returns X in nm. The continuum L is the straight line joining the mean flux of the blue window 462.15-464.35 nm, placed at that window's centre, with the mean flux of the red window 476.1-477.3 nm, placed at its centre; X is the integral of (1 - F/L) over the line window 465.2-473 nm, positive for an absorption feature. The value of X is 0.39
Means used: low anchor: 22.7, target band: 21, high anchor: 21.3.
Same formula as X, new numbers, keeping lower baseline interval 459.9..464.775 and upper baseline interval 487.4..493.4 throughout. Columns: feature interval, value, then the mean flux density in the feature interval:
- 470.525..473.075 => 0.34 nm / 20.2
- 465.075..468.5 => 0.20 nm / 21.5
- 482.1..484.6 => -0.34 nm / 27.4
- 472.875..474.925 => 0.22 nm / 21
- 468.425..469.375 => 0.02 nm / 22.7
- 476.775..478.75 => 0.06 nm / 23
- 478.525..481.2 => -0.21 nm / 25.8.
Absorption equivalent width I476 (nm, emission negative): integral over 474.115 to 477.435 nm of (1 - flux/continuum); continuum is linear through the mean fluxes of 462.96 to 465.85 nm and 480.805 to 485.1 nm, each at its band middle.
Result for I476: 0.44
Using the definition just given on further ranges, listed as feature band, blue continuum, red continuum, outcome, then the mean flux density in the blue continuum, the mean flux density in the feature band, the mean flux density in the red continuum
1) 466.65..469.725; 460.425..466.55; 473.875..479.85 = 0.09 nm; 22.2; 21.7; 22.7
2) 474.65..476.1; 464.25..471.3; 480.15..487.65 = 0.13 nm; 21.3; 22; 27.5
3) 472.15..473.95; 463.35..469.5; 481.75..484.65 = 0.29 nm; 22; 20.2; 27.5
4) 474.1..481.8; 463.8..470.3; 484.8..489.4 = 0.29 nm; 21.7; 23.7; 27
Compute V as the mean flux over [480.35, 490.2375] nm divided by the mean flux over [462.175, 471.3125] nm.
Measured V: 1.2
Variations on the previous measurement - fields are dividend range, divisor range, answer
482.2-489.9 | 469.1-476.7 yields 1.31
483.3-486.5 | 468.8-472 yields 1.39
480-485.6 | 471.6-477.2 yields 1.30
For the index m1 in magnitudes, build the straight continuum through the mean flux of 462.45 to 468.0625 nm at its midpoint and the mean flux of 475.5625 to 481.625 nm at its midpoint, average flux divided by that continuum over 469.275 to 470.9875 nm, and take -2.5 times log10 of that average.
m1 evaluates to 0.14 mag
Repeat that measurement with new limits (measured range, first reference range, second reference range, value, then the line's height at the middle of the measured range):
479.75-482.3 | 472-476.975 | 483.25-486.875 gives -0.044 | 25.6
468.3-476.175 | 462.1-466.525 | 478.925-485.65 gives 0.161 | 24.3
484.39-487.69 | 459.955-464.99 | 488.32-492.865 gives -0.163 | 24.3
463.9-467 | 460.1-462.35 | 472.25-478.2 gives 0.022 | 22.2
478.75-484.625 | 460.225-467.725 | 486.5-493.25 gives -0.112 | 24.1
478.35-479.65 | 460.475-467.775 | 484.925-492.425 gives -0.021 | 24.5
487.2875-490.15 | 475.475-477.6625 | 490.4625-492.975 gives -0.080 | 23.5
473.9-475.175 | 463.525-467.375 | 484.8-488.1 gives 0.128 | 24.4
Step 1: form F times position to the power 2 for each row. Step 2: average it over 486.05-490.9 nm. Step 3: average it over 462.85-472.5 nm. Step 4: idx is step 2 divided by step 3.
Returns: 1.35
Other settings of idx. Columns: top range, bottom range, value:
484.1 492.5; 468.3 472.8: 1.37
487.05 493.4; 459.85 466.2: 1.25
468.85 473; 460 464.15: 0.94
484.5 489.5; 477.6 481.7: 1.10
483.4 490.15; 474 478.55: 1.28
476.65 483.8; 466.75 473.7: 1.28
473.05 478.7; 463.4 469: 1.03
